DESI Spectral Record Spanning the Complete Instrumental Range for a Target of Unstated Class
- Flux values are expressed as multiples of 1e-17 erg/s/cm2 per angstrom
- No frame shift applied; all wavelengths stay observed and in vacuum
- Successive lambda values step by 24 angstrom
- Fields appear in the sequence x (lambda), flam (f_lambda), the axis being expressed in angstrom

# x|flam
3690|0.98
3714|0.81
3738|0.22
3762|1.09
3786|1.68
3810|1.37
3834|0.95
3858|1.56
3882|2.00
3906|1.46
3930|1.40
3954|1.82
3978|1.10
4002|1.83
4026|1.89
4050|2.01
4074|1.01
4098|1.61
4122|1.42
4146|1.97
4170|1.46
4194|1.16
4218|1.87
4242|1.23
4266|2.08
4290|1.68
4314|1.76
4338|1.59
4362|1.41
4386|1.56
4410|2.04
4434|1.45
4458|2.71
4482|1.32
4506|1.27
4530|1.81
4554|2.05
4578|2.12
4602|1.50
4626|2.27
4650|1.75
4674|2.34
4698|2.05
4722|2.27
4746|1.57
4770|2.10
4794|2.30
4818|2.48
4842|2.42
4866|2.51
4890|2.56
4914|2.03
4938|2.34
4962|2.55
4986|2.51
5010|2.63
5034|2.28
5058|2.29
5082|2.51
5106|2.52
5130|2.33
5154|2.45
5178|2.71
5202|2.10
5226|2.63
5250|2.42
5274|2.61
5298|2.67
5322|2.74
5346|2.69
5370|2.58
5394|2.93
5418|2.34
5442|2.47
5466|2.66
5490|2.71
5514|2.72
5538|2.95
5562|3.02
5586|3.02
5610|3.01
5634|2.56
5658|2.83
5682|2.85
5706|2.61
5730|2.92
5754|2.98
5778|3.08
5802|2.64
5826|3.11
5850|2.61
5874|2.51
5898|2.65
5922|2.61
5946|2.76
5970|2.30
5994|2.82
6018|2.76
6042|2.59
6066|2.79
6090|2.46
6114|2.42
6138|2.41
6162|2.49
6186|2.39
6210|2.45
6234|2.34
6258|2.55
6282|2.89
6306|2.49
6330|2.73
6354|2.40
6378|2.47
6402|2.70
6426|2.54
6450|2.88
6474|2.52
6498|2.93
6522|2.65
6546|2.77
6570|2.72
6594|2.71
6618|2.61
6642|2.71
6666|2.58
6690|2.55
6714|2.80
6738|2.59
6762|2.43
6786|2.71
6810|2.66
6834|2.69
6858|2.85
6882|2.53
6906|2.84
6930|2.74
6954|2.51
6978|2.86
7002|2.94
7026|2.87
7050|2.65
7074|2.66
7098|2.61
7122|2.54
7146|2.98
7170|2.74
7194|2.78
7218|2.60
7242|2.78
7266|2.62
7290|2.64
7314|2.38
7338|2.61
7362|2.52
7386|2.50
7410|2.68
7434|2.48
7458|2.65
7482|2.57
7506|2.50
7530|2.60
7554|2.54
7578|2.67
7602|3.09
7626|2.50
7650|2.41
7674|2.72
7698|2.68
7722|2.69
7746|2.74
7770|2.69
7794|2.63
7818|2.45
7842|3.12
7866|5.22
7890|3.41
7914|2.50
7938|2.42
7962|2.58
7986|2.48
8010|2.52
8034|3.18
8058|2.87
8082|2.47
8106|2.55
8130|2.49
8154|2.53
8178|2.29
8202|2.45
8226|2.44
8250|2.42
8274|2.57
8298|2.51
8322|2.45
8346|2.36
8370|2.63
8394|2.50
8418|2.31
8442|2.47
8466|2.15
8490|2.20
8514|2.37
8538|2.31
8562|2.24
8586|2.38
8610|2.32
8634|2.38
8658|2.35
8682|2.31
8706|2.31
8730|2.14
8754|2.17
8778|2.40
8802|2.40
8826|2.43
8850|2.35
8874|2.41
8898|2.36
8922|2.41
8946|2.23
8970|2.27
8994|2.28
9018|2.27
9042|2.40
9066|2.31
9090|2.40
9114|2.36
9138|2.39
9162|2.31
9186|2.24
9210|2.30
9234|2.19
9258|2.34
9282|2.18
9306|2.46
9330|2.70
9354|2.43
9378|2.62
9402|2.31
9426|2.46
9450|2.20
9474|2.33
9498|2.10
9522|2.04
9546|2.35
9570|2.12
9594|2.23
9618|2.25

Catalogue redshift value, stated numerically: 0.20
